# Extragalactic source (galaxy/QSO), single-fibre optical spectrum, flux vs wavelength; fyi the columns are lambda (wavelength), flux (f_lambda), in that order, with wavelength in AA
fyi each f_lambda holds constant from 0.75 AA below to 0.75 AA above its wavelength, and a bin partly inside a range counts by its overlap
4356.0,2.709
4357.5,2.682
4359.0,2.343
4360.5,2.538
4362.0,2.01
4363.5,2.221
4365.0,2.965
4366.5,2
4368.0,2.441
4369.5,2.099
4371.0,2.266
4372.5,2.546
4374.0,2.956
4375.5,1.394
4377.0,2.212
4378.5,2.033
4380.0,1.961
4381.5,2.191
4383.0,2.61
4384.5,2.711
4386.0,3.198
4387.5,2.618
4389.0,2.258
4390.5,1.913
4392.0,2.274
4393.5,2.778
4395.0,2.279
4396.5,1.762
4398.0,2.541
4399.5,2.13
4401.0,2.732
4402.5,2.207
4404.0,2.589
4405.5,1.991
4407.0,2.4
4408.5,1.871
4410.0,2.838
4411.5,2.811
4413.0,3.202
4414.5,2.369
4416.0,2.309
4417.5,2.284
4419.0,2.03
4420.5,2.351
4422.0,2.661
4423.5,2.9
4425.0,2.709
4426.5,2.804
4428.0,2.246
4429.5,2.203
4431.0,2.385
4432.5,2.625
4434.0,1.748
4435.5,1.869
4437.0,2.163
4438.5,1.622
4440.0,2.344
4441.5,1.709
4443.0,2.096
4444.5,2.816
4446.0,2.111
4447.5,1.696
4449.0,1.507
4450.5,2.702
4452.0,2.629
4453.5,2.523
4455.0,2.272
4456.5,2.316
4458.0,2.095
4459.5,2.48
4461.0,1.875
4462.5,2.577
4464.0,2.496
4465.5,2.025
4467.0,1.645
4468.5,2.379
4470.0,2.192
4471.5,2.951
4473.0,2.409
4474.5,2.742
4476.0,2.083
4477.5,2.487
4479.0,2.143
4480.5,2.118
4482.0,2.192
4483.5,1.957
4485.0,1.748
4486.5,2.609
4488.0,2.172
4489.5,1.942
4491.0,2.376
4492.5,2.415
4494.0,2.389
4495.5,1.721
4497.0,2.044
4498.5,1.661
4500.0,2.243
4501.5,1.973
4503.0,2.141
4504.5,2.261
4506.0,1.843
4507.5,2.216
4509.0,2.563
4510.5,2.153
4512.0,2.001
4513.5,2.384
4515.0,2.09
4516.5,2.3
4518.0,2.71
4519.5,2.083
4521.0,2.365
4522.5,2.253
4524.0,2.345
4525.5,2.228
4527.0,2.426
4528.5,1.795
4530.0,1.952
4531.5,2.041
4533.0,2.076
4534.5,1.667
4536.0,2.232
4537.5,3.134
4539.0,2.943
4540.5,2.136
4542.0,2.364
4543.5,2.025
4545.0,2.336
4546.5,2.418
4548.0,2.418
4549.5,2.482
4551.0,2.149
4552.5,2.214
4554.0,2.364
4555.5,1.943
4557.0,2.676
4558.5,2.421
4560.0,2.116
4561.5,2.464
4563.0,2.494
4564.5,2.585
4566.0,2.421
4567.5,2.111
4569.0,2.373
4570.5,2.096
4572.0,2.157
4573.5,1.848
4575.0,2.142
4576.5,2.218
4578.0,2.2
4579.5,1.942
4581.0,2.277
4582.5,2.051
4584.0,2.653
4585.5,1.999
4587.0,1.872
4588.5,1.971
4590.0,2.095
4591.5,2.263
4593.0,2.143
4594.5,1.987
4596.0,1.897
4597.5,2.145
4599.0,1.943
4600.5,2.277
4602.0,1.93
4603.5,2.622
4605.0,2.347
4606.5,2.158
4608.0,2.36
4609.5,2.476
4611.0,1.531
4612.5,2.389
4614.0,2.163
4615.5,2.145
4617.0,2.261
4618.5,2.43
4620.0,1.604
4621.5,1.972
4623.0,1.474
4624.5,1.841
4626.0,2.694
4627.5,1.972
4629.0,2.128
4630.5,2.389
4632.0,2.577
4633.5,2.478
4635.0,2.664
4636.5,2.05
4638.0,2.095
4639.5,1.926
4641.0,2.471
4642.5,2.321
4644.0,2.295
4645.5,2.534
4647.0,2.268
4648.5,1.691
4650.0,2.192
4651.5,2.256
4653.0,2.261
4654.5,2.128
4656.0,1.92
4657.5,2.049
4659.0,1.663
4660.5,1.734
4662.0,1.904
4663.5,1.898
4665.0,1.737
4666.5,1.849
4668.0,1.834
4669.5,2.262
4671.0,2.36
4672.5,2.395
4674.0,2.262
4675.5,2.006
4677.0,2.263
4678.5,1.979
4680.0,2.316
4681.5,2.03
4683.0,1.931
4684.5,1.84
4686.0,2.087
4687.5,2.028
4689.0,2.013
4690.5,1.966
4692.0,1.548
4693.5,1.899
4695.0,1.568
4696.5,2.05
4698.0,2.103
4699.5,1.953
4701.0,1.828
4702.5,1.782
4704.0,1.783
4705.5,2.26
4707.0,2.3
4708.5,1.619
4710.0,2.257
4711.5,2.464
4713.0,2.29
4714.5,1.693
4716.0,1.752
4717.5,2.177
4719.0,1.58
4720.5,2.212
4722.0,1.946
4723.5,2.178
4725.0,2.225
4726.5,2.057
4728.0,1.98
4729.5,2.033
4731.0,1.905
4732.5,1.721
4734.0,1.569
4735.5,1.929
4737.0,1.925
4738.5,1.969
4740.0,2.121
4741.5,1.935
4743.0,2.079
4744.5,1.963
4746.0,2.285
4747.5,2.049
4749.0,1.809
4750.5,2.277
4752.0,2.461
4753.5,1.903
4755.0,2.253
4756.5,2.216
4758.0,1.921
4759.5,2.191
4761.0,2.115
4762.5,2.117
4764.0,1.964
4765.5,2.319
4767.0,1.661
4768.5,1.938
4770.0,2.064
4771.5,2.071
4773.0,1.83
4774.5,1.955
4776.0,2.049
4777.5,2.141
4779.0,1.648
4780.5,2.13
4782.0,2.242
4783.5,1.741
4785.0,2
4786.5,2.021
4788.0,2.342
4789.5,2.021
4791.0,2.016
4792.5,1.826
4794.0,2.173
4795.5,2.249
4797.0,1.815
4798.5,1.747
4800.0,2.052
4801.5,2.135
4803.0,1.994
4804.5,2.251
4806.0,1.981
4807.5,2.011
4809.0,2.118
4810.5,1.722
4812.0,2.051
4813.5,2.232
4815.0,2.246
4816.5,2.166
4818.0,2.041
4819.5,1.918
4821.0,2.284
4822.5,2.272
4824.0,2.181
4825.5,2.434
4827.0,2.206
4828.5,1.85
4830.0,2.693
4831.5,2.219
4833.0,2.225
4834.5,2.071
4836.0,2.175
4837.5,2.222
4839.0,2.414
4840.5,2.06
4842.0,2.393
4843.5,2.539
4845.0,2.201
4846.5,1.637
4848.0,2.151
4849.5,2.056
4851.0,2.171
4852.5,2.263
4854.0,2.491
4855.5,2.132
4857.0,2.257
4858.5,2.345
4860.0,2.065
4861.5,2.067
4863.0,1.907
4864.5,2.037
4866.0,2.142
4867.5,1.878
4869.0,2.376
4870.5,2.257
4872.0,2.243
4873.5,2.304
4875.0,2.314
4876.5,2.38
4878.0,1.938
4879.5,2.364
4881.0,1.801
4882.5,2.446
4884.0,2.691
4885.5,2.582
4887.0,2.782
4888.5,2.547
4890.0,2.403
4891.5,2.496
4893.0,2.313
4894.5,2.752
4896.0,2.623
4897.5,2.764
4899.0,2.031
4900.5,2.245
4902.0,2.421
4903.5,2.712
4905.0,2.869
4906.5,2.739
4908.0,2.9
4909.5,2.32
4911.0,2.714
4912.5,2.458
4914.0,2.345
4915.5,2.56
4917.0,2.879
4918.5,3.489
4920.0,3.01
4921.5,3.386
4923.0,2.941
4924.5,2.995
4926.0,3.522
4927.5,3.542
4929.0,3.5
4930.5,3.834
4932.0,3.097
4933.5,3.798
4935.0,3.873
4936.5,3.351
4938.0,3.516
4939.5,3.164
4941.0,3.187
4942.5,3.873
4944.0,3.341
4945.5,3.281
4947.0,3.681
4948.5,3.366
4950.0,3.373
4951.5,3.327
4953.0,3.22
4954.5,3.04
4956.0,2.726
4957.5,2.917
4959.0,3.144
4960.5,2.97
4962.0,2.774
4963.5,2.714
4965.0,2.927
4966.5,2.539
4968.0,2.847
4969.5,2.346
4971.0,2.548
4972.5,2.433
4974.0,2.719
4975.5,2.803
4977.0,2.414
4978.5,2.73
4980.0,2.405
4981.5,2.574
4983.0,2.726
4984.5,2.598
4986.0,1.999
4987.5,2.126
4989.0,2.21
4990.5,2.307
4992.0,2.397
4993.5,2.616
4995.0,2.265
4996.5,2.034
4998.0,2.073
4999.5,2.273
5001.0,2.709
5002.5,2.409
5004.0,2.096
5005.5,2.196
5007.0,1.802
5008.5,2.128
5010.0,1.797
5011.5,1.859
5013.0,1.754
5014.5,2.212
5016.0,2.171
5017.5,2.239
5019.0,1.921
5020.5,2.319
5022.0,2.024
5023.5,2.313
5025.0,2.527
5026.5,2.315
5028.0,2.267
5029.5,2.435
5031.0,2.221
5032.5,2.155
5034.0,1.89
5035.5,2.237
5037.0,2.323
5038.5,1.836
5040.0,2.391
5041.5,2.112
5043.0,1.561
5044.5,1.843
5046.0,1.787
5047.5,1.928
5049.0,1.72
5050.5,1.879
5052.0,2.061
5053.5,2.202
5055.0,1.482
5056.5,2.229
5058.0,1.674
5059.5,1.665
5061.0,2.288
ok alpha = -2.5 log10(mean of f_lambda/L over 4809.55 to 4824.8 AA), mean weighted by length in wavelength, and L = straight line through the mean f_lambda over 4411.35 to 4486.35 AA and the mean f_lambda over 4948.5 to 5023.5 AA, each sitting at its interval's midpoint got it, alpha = 0.15 mag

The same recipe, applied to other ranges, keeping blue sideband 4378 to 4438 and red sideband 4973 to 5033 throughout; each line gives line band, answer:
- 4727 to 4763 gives 0.148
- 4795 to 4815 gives 0.141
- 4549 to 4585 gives 0.045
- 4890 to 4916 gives -0.109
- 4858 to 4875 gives 0.074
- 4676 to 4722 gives 0.176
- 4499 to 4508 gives 0.133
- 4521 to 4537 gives 0.114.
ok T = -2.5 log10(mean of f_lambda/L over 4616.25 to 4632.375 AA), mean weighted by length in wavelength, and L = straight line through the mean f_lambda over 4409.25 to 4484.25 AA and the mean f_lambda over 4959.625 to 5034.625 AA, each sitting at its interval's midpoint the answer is 0.104 mag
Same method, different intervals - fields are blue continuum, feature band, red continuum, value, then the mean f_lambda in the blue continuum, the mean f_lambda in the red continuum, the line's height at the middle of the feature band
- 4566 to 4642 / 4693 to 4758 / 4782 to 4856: 0.07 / 2.16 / 2.13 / 2.14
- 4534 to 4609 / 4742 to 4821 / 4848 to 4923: 0.16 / 2.24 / 2.44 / 2.37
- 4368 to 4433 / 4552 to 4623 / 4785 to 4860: 0.05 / 2.4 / 2.14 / 2.29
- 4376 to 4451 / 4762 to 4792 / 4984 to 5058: 0.10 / 2.32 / 2.12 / 2.2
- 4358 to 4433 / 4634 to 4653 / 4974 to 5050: 0.04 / 2.4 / 2.2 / 2.32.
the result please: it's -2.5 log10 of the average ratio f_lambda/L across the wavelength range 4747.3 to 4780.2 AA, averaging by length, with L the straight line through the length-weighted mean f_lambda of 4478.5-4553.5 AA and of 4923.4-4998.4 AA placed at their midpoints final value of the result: 0.26 mag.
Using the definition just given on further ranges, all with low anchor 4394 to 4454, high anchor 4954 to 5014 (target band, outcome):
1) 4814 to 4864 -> 0.104 mag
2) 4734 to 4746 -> 0.204 mag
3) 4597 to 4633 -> 0.097 mag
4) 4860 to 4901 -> 0.048 mag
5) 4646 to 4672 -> 0.180 mag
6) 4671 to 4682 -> 0.087 mag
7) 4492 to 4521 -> 0.081 mag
